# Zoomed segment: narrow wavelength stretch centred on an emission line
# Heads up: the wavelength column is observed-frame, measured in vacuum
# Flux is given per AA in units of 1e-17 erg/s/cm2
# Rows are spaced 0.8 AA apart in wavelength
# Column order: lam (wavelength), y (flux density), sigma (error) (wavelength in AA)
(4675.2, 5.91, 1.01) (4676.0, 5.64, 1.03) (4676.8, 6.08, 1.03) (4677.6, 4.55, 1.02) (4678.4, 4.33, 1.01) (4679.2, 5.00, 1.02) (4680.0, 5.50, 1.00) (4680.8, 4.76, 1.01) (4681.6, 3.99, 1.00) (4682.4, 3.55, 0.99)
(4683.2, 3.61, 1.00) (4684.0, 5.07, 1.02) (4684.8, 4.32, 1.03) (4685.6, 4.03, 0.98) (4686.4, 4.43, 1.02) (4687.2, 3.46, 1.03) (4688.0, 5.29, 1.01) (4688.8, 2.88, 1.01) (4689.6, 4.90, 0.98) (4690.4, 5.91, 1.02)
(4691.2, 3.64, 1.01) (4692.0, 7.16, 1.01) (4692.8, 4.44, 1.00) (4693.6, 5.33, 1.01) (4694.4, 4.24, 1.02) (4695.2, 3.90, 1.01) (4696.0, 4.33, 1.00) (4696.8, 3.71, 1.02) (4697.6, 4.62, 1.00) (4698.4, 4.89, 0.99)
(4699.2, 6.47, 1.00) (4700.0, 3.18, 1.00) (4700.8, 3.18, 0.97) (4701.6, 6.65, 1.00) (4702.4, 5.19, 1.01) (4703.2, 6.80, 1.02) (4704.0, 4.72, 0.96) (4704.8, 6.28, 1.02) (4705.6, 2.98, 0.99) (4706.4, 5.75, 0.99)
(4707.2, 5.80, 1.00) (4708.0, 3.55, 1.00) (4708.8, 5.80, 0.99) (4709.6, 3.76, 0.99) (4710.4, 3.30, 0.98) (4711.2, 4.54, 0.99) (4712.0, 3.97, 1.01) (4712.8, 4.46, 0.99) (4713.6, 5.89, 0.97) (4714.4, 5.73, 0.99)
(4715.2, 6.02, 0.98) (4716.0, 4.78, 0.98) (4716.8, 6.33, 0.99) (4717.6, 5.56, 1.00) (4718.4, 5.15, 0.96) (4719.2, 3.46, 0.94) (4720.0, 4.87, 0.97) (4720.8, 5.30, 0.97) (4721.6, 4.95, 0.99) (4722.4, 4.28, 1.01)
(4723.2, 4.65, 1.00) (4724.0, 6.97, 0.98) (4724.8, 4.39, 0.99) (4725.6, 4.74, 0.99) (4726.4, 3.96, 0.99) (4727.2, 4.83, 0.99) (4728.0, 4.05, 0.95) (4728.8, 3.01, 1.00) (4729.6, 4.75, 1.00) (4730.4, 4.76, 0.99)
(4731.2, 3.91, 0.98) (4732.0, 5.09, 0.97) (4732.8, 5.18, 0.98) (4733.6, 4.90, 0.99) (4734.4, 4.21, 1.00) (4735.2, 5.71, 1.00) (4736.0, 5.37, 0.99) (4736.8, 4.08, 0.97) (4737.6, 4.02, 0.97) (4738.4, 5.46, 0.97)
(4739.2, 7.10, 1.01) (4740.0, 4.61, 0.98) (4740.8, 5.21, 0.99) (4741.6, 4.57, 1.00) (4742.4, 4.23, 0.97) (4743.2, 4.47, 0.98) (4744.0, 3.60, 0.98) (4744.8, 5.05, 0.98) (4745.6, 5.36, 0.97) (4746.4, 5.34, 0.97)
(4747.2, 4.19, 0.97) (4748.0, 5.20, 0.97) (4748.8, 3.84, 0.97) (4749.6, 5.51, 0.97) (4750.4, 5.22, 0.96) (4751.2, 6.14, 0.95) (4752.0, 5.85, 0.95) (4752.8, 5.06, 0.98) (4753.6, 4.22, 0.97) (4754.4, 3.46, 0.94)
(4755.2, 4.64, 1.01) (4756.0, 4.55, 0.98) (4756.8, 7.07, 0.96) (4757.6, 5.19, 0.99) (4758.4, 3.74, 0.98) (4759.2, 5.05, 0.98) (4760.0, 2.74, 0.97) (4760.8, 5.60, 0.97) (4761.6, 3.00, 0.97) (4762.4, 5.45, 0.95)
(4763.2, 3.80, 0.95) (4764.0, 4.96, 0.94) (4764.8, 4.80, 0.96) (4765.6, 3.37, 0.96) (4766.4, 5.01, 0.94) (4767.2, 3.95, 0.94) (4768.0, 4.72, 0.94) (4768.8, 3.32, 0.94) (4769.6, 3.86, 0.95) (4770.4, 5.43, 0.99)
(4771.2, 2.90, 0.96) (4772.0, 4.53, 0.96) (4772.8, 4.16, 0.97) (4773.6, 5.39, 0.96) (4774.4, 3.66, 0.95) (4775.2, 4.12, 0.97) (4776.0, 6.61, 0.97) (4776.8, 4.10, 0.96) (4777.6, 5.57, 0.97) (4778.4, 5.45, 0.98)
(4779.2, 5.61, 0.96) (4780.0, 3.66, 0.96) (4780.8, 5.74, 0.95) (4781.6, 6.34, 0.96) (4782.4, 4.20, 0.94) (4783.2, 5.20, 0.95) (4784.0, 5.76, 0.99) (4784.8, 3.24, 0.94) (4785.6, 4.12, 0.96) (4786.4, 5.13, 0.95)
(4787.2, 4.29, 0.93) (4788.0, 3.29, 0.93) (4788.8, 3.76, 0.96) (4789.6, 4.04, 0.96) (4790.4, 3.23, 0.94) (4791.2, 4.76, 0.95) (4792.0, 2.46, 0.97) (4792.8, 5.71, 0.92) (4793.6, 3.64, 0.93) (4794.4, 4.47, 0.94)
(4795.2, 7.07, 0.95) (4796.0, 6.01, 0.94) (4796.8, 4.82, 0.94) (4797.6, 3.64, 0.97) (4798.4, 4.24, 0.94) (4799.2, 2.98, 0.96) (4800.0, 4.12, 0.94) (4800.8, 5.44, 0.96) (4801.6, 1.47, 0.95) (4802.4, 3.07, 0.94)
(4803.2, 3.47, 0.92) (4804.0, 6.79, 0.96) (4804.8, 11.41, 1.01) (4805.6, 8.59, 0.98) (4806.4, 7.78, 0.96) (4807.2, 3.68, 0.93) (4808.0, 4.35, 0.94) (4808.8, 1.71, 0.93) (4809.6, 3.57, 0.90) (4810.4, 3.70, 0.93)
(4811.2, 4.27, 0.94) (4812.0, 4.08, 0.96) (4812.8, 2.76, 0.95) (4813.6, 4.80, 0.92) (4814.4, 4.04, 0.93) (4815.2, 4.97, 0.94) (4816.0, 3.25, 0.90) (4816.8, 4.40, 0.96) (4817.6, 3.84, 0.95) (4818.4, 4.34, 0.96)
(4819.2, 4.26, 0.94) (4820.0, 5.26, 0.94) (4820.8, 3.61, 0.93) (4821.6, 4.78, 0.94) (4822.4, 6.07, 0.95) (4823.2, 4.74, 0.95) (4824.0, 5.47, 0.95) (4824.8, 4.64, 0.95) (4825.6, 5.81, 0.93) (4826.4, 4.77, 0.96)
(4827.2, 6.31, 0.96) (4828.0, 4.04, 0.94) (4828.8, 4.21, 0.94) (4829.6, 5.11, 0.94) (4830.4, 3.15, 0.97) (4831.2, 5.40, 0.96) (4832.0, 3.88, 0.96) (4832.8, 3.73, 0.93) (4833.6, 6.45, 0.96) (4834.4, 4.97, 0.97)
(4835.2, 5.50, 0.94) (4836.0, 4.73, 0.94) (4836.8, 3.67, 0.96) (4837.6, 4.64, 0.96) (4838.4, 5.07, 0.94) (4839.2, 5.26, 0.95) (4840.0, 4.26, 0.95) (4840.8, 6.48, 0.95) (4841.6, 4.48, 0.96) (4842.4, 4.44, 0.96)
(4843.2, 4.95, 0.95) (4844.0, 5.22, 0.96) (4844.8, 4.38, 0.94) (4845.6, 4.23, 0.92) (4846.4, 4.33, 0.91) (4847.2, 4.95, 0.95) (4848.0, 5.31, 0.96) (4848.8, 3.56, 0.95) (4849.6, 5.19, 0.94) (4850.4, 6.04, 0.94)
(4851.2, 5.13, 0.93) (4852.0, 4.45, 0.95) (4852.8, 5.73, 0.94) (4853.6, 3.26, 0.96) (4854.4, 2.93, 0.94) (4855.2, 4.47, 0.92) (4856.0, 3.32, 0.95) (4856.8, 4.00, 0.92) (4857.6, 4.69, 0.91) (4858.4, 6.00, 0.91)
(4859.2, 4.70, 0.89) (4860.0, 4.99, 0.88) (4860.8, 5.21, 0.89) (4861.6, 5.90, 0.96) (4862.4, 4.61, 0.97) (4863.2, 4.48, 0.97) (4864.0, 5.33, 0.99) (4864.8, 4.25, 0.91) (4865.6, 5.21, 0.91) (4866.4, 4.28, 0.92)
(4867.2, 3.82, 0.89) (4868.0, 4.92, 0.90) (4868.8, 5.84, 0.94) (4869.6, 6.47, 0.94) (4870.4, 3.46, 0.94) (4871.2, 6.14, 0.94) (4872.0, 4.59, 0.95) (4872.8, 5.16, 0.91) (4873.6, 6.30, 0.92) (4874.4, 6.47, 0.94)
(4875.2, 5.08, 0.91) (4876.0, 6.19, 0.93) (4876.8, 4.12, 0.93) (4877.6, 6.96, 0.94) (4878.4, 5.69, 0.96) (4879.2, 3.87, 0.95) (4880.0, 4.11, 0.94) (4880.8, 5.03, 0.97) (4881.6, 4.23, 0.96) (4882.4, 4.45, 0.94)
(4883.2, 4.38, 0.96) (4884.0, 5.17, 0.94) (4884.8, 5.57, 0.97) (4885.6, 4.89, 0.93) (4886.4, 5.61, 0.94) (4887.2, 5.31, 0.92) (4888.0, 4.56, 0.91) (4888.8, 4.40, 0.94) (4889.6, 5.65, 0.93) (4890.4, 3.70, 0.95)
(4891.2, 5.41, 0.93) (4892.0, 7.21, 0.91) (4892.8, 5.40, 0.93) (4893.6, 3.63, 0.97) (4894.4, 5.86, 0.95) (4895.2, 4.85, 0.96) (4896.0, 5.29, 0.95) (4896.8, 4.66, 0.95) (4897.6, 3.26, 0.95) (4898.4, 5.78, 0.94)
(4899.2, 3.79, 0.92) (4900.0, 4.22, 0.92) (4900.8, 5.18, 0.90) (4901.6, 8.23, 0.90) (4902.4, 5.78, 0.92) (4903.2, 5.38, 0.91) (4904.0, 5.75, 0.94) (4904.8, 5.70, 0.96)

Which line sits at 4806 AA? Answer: Hgamma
